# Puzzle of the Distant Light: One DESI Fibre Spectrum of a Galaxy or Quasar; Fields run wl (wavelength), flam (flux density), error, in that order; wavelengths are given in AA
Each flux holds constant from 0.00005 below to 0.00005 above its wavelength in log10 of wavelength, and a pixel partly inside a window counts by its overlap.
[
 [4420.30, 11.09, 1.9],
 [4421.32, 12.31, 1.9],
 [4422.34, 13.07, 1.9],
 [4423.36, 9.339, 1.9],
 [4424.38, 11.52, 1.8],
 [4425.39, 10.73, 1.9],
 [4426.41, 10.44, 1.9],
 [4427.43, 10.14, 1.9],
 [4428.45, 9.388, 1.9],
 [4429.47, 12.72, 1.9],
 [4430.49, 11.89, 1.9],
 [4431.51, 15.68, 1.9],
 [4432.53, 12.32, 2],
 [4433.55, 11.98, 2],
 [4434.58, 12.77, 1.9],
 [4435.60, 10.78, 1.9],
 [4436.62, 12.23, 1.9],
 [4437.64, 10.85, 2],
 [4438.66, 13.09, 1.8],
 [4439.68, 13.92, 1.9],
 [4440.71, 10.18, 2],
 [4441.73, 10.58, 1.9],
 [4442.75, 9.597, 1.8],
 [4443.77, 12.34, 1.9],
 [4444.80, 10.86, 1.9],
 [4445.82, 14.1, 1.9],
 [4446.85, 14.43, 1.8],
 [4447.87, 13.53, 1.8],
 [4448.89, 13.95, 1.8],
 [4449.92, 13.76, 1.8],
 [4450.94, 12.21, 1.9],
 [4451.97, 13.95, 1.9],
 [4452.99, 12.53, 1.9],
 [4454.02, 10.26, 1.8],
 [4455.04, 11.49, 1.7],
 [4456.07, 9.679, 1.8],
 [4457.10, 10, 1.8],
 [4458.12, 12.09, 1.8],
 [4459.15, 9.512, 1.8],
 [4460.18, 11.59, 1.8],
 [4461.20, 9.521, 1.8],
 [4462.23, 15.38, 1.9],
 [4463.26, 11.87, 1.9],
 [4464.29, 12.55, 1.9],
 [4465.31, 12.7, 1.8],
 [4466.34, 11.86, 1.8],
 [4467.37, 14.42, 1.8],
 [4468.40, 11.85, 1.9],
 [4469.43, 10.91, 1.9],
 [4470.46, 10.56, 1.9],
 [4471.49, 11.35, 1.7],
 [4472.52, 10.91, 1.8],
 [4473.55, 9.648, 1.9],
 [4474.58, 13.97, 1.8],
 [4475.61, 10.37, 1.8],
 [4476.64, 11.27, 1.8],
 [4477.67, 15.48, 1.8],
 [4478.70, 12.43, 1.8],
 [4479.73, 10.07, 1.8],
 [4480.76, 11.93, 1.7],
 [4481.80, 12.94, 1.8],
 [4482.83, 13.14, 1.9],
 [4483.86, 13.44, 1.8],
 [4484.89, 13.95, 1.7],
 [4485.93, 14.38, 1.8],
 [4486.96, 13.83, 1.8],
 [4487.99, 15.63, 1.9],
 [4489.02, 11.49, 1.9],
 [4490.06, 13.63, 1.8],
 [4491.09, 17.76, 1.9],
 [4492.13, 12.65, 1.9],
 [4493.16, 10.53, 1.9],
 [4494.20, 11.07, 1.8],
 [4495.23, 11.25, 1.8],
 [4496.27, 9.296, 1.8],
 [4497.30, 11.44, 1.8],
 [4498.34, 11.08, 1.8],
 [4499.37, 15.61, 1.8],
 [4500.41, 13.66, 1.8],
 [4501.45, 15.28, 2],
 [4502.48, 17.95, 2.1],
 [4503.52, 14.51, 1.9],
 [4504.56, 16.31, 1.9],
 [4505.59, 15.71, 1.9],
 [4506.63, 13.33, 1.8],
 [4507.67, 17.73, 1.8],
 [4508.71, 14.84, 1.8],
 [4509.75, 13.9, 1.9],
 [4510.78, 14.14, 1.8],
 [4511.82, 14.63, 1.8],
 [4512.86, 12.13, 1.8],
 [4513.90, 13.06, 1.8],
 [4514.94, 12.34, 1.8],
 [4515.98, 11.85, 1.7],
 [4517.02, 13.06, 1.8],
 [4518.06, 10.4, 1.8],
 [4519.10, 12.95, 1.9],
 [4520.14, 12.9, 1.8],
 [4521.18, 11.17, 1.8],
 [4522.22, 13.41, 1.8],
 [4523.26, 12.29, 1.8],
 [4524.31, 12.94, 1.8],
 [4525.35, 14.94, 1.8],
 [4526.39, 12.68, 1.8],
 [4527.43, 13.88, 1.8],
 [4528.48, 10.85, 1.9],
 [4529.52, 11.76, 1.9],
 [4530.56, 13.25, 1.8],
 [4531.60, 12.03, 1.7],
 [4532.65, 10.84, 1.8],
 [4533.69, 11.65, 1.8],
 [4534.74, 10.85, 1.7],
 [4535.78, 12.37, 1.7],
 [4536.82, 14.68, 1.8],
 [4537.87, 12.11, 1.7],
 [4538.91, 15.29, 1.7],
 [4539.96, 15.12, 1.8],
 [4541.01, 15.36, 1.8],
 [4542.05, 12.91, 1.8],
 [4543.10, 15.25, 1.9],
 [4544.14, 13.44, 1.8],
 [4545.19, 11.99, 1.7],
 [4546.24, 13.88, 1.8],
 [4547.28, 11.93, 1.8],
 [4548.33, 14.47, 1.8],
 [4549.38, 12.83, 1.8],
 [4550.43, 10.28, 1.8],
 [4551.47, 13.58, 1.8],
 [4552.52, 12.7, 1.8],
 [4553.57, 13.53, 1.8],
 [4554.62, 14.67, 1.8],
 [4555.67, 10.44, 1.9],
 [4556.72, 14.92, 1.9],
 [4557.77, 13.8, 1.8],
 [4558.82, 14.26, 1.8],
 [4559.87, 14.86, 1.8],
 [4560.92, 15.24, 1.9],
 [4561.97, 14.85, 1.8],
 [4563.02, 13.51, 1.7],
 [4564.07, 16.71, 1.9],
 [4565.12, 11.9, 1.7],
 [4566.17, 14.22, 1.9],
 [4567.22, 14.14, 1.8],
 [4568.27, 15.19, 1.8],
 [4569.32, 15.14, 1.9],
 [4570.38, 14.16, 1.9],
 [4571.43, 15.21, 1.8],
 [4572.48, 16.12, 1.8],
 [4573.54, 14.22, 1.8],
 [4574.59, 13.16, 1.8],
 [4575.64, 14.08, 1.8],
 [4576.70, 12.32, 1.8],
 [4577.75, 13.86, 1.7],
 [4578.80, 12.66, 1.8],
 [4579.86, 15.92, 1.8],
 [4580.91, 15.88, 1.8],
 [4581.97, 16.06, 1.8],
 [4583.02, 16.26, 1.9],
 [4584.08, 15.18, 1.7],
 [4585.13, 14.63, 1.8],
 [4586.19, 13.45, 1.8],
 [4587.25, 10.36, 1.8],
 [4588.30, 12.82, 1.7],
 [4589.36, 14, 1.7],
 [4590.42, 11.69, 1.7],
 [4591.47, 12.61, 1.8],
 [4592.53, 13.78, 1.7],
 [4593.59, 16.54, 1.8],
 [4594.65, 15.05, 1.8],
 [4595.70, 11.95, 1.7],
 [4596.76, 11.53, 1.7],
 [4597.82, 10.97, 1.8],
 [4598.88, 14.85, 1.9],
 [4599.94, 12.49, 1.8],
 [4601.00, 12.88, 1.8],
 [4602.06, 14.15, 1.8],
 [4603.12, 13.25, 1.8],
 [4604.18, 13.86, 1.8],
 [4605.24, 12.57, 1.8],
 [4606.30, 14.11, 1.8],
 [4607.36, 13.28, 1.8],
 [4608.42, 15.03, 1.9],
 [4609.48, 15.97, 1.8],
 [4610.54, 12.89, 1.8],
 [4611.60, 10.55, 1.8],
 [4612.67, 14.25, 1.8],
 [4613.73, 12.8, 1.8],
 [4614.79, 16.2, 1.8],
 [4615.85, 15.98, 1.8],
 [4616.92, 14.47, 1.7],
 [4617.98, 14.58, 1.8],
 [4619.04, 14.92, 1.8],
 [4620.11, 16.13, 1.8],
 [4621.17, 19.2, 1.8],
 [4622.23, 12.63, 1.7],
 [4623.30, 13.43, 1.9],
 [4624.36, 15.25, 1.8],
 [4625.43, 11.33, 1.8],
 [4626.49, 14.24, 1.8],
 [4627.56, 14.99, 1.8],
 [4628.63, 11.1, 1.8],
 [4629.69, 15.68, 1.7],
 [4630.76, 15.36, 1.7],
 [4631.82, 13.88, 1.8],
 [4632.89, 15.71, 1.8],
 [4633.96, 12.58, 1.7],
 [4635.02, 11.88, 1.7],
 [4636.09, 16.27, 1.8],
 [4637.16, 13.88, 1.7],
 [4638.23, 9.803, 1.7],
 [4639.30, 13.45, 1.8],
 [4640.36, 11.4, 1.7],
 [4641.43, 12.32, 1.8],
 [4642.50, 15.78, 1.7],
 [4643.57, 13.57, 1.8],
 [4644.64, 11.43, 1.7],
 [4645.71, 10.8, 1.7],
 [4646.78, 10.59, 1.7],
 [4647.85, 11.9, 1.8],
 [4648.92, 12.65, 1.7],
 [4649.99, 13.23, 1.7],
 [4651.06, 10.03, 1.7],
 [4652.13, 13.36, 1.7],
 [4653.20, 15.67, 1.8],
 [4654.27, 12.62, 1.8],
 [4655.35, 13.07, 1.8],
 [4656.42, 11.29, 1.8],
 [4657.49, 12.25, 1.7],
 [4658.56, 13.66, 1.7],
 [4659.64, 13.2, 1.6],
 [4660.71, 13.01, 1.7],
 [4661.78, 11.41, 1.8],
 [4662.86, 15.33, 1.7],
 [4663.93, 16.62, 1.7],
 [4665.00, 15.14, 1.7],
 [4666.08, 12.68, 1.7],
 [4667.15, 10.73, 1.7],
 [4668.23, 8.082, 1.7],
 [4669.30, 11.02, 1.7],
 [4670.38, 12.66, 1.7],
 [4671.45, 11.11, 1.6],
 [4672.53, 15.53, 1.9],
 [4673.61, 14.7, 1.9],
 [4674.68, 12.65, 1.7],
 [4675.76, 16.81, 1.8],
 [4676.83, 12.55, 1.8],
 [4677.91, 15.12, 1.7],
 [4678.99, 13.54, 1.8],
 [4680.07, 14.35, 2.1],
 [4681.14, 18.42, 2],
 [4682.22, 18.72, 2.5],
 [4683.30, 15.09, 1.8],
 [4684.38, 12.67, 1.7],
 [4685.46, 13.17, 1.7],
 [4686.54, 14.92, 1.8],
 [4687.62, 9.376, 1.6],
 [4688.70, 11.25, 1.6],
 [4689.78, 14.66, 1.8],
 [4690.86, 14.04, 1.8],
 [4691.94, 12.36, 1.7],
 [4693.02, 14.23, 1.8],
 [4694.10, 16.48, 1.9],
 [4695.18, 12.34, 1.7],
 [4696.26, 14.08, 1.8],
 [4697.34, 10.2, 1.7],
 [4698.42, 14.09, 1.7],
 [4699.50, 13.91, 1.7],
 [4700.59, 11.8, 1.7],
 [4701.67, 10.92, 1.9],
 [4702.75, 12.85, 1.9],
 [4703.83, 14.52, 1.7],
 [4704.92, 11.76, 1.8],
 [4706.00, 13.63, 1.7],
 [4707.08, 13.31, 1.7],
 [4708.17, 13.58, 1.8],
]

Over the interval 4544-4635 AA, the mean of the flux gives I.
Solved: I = 13.9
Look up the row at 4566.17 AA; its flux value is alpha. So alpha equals 14.22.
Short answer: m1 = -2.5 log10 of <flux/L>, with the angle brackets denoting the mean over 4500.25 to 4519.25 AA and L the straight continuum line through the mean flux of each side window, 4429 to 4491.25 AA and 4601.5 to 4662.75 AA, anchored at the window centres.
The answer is -0.12 mag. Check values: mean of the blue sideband 12.3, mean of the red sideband 13.5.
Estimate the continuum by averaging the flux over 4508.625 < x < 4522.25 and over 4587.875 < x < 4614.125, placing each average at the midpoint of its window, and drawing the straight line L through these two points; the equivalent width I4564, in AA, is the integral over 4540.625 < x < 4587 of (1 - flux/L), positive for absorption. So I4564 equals -3.22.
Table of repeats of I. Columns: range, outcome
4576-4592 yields 13.8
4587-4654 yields 13.5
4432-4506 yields 12.5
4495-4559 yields 13.3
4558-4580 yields 14.3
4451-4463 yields 11.5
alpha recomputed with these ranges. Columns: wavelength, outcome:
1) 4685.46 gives 13.17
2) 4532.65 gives 10.84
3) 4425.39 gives 10.73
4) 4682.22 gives 18.72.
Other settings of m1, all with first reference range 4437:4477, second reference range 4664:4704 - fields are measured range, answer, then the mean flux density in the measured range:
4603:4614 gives -0.05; 13.5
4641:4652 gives 0.08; 12.3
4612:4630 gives -0.12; 14.5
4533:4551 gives -0.06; 13.2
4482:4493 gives -0.15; 13.9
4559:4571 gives -0.15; 14.5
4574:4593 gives -0.09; 13.8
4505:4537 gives -0.06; 13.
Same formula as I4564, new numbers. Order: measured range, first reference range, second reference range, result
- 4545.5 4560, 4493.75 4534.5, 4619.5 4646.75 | 0.05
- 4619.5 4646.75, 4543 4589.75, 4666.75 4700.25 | 0.14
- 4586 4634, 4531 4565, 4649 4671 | -2.87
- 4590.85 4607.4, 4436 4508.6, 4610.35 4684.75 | -0.05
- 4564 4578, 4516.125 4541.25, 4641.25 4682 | -1.49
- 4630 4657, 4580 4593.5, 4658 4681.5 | 1.51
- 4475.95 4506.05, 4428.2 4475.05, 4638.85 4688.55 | -2.76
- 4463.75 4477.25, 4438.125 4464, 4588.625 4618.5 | 0.53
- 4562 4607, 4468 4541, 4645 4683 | -2.66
